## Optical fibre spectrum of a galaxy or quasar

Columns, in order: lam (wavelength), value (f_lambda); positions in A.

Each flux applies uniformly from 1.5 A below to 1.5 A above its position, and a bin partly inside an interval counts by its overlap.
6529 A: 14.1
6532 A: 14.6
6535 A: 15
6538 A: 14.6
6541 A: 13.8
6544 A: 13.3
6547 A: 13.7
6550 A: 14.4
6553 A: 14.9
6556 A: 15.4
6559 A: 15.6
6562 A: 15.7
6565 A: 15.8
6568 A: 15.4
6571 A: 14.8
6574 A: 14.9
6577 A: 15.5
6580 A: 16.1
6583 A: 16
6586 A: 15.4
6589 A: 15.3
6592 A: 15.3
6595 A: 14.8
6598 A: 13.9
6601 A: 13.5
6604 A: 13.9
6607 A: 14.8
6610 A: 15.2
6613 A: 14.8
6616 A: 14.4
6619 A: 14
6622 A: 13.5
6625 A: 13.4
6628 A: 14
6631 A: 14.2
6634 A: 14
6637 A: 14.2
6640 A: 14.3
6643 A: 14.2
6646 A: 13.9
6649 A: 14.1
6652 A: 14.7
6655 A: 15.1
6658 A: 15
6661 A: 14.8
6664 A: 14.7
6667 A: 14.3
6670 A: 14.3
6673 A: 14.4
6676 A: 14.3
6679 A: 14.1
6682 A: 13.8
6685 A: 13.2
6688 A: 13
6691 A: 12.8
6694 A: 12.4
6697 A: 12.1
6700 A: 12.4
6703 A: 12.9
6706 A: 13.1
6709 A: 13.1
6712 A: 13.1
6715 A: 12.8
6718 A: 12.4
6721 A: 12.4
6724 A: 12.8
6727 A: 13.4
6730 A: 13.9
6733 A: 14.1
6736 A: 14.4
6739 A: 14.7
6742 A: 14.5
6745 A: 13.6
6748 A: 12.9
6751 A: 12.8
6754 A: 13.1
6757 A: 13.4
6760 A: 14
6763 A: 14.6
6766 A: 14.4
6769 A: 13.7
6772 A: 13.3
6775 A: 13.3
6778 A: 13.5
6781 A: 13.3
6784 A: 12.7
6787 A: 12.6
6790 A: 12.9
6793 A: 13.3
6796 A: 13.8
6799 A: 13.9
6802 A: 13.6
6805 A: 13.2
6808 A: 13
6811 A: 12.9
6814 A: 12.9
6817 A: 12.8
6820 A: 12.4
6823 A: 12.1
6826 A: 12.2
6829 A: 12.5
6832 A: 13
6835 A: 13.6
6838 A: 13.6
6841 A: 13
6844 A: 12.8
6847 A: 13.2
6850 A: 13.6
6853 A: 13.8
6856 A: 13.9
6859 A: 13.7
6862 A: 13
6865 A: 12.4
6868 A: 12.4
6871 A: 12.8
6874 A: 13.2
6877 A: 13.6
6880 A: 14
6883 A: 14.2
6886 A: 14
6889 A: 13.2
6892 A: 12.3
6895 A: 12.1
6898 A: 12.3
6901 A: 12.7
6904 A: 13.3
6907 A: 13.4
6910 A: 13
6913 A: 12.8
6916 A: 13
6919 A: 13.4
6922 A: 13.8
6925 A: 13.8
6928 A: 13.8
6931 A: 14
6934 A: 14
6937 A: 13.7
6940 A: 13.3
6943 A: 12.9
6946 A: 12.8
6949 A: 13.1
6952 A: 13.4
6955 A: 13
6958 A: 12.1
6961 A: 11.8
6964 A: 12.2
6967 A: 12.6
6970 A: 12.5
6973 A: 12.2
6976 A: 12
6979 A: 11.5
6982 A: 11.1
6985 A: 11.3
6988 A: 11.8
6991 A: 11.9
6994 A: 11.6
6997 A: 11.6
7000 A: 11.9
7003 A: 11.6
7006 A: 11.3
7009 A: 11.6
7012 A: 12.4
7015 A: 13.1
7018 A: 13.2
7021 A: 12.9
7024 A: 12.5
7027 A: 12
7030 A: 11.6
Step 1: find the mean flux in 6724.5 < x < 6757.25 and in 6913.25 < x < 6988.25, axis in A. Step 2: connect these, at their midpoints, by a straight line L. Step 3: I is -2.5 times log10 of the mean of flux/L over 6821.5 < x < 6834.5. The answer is 0.07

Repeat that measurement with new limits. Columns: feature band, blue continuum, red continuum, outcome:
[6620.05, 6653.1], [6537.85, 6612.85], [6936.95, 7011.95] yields 0.033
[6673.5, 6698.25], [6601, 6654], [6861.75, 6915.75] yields 0.054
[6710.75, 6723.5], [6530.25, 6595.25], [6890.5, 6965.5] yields 0.122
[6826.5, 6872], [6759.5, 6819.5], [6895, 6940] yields 0.016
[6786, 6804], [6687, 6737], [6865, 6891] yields -0.016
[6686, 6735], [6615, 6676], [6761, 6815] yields 0.076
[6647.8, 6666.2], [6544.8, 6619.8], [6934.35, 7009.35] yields -0.023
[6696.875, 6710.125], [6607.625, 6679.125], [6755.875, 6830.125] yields 0.091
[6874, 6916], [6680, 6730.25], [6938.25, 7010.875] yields -0.066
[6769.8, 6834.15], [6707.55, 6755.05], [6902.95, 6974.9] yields 0.021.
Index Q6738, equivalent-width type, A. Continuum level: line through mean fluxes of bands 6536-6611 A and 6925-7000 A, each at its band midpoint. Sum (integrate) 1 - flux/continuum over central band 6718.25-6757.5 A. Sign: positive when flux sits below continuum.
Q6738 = 1.1 A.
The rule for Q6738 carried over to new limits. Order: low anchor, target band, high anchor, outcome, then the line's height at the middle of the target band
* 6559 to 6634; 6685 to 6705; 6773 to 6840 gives 1.88 A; 14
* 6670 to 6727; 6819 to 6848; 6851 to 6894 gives 0.92 A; 13.3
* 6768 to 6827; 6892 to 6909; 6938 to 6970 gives 0.15 A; 12.8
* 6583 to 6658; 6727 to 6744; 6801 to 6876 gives -0.67 A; 13.7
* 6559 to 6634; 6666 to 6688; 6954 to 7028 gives 0.38 A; 14.2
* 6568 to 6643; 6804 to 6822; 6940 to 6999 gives 0.54 A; 13.2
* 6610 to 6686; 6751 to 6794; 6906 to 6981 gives 0.91 A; 13.7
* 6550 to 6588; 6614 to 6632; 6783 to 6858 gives 1.19 A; 14.9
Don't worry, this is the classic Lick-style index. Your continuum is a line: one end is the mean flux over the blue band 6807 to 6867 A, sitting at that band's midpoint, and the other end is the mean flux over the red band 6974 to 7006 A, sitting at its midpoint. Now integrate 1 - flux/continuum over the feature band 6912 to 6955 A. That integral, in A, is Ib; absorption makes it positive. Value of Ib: -4.5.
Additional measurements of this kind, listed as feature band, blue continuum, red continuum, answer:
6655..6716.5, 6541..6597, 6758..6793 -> 2.65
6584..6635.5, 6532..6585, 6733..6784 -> 0.94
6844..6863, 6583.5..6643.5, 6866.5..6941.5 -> -0.02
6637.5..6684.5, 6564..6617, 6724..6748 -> 0.34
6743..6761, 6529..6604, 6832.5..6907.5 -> 0.69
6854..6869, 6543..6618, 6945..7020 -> -0.17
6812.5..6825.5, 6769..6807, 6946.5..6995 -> 0.57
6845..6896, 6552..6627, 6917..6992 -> -0.16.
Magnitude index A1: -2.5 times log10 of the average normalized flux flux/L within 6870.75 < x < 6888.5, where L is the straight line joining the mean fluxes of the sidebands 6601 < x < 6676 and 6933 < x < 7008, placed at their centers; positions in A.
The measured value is -0.07 mag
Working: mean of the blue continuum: 14.3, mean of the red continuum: 12.3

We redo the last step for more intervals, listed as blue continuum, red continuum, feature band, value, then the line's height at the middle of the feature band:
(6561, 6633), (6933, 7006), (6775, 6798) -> 0.026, 13.5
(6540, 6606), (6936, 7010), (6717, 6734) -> 0.056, 13.9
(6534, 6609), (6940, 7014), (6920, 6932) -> -0.112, 12.5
